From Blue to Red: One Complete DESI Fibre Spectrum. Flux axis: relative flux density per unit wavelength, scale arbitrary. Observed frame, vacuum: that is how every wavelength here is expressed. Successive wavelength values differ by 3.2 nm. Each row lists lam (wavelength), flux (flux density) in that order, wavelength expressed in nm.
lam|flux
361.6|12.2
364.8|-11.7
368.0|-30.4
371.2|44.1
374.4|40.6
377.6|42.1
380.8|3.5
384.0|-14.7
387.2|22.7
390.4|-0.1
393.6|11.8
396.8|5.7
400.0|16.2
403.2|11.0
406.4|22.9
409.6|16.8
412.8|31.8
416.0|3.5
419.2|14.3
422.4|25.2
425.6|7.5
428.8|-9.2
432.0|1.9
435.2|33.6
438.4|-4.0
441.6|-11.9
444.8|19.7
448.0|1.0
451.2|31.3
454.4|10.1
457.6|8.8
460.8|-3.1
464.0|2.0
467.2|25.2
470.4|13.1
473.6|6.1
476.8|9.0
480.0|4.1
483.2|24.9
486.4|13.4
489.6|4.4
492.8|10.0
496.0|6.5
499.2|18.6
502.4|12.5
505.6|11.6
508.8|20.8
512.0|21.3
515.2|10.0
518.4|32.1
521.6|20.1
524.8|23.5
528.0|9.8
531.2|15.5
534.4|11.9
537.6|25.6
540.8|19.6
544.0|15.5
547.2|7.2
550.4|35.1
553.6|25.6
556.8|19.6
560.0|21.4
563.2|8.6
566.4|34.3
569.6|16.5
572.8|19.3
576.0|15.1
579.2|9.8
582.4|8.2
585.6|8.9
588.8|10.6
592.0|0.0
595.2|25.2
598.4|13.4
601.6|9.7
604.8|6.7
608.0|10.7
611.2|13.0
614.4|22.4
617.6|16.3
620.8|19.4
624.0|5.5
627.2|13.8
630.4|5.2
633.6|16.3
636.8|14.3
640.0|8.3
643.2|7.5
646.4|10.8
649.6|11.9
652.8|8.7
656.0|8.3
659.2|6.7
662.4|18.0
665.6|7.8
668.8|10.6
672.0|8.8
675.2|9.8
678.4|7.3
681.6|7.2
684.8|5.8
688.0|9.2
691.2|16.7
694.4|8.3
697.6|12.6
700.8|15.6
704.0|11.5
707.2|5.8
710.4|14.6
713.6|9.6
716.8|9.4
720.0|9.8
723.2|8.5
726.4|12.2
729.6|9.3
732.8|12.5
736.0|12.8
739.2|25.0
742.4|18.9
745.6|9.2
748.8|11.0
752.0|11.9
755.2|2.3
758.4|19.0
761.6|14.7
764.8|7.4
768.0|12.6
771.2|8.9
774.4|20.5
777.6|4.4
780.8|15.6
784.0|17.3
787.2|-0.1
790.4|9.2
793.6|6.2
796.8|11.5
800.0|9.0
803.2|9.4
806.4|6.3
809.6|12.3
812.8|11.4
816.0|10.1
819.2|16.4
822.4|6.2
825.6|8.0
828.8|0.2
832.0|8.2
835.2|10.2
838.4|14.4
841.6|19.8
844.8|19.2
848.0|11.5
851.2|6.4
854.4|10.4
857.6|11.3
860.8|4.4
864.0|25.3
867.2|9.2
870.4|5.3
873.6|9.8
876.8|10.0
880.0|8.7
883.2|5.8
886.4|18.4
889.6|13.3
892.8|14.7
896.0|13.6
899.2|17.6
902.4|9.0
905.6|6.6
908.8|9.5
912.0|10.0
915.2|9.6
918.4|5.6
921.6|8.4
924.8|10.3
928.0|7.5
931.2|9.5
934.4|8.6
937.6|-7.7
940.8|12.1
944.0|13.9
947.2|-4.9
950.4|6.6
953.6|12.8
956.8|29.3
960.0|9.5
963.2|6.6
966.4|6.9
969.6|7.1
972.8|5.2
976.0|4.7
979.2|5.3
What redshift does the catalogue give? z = 0.13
